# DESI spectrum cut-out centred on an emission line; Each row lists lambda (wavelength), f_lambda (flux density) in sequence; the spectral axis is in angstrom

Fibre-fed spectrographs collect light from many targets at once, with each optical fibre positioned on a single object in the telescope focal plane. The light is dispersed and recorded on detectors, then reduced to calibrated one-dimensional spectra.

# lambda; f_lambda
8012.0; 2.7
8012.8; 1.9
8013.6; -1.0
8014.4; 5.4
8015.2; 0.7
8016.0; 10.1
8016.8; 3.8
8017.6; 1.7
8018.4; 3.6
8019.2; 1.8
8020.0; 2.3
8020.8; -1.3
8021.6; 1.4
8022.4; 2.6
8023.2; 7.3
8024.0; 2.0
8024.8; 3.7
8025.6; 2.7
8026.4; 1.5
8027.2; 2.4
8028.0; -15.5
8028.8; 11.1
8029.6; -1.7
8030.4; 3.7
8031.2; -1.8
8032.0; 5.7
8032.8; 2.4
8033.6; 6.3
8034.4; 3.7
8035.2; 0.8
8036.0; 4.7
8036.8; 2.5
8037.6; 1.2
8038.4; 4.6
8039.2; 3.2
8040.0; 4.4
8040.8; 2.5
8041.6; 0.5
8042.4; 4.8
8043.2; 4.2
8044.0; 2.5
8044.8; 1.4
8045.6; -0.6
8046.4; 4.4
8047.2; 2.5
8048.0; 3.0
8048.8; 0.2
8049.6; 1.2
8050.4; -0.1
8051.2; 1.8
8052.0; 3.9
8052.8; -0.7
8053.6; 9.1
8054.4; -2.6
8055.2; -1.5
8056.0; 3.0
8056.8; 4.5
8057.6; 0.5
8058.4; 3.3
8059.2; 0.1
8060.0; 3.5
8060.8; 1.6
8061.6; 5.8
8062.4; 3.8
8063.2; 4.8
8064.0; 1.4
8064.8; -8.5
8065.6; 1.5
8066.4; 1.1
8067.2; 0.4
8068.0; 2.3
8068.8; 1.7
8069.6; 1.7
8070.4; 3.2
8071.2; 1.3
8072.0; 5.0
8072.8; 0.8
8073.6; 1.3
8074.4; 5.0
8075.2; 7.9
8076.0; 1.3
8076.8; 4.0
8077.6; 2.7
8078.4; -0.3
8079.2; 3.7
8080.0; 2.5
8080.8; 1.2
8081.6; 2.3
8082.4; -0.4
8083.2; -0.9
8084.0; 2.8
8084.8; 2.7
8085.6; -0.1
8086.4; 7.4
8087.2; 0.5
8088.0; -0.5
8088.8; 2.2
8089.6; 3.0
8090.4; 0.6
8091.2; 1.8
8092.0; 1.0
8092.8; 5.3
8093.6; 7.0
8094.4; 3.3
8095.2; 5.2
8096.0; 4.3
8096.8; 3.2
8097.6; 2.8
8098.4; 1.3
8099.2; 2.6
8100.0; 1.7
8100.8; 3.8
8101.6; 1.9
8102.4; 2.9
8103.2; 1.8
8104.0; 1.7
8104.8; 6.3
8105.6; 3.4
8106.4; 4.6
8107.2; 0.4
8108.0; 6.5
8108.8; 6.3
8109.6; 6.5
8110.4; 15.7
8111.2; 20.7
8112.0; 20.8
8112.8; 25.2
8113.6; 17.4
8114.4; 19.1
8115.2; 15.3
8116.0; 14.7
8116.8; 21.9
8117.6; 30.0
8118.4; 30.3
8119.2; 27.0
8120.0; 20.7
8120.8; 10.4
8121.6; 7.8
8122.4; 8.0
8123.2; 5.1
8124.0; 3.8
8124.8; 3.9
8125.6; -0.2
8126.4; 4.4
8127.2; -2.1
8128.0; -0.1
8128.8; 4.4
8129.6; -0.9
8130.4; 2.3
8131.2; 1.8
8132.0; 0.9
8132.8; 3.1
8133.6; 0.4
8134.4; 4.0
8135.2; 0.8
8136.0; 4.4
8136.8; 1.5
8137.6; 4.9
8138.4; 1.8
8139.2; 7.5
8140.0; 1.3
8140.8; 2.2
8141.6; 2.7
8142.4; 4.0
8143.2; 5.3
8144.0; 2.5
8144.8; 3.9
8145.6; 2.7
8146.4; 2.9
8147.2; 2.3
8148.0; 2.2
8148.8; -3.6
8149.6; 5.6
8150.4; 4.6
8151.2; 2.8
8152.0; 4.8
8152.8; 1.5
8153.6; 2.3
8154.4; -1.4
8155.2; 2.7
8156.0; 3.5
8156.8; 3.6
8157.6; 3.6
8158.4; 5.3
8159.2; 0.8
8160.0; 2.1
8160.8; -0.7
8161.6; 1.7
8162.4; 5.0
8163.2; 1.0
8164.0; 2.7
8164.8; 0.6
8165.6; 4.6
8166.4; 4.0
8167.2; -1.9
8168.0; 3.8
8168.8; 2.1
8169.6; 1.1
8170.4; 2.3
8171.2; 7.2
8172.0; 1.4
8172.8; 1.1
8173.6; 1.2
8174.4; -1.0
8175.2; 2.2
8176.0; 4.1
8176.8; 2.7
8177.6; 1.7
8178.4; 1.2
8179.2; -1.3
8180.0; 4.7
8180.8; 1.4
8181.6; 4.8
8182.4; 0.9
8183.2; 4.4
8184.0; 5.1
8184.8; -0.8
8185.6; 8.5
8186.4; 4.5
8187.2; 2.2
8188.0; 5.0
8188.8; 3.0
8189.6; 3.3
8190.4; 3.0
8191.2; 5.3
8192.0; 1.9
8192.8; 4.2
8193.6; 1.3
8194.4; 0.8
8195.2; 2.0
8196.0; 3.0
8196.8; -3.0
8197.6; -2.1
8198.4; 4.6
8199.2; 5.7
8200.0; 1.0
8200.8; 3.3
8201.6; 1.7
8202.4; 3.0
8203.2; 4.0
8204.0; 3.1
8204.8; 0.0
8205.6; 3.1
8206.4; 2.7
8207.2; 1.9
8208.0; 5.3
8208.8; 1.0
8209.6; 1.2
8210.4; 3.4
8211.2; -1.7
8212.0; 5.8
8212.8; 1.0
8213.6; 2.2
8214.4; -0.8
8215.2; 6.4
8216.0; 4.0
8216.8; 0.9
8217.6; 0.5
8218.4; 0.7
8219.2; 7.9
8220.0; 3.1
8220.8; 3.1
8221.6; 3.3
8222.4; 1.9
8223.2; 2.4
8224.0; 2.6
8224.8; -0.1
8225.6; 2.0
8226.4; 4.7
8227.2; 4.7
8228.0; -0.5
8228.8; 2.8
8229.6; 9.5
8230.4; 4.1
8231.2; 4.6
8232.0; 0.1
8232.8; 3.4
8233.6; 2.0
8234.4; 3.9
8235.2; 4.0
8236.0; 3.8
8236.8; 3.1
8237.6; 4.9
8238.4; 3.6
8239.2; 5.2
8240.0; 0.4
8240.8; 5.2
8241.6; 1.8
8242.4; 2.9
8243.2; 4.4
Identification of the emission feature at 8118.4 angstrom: [O II]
